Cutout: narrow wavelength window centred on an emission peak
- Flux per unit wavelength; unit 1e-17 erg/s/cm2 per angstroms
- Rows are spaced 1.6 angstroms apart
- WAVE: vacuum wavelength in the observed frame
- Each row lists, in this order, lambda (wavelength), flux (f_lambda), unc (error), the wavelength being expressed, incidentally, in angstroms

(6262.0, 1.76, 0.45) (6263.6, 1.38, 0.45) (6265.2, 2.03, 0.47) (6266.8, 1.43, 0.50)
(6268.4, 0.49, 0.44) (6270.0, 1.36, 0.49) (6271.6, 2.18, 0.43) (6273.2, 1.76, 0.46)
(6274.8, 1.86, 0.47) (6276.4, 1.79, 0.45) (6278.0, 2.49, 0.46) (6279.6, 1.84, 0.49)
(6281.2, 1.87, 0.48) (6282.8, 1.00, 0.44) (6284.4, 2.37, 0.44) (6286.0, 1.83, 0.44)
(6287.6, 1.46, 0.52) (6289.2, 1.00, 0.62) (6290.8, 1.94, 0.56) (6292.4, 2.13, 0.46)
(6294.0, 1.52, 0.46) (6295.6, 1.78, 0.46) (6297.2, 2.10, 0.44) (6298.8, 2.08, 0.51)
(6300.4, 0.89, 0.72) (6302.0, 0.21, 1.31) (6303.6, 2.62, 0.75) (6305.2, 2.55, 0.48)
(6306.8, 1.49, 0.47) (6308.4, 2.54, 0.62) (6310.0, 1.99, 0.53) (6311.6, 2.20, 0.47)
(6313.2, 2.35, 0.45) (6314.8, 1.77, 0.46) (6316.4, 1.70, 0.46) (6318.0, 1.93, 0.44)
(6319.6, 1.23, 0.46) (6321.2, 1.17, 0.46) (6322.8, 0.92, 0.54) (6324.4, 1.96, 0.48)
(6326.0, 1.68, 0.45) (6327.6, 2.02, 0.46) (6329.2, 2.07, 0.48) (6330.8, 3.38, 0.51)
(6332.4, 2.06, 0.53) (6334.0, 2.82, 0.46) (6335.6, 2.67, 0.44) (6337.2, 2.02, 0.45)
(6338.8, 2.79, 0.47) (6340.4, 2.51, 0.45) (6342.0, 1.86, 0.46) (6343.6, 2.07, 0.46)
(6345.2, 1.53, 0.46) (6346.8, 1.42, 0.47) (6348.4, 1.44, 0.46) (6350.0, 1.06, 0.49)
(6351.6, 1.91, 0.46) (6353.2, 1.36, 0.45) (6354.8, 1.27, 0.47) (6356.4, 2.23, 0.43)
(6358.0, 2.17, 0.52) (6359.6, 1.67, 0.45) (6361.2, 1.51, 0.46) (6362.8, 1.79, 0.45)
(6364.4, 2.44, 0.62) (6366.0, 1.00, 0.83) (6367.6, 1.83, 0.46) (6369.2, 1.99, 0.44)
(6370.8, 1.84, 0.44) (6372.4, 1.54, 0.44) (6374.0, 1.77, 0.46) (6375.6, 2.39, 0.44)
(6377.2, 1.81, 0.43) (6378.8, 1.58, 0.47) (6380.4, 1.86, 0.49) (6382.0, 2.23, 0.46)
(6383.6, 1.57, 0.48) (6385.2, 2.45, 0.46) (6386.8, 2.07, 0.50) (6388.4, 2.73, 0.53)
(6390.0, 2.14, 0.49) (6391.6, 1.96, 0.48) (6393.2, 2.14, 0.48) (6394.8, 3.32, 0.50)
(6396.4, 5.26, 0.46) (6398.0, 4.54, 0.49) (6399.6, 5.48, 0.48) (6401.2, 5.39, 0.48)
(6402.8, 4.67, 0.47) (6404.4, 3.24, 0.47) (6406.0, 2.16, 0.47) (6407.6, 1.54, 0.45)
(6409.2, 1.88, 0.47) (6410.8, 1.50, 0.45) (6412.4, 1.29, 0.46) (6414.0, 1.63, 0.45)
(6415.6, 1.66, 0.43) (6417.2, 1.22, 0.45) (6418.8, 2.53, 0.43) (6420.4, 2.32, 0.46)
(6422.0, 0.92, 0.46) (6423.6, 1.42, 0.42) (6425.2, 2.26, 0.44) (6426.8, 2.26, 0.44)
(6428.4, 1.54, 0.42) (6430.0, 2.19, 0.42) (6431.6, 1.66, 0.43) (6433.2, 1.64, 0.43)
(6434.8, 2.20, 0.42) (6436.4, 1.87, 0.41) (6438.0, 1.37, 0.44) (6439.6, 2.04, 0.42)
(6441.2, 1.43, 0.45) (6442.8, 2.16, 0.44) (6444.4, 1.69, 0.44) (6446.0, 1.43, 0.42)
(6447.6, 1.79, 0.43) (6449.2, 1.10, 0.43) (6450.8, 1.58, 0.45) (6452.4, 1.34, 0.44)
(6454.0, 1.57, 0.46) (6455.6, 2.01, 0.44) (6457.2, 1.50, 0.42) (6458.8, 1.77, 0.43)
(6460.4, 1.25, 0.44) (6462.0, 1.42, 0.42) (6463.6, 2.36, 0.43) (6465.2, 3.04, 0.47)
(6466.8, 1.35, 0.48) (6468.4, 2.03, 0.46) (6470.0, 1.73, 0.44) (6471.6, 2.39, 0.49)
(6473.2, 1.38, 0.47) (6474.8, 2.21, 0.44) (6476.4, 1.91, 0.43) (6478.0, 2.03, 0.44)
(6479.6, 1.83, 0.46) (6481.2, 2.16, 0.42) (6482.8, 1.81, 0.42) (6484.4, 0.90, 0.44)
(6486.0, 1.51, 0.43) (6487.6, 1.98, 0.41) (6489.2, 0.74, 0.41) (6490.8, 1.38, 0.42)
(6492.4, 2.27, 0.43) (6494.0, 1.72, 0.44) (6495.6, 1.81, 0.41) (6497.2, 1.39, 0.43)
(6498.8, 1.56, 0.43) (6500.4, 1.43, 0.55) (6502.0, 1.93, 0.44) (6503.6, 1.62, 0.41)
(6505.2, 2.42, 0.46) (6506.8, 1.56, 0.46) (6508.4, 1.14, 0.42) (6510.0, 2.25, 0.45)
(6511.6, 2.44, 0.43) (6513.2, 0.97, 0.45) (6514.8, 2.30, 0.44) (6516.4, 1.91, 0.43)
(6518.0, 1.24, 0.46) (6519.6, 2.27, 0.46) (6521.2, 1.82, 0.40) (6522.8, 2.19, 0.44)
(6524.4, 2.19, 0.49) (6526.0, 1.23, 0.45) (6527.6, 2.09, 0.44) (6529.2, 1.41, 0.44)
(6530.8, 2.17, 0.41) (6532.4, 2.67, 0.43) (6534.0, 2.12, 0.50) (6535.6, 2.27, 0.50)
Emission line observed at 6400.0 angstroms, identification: [O III]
